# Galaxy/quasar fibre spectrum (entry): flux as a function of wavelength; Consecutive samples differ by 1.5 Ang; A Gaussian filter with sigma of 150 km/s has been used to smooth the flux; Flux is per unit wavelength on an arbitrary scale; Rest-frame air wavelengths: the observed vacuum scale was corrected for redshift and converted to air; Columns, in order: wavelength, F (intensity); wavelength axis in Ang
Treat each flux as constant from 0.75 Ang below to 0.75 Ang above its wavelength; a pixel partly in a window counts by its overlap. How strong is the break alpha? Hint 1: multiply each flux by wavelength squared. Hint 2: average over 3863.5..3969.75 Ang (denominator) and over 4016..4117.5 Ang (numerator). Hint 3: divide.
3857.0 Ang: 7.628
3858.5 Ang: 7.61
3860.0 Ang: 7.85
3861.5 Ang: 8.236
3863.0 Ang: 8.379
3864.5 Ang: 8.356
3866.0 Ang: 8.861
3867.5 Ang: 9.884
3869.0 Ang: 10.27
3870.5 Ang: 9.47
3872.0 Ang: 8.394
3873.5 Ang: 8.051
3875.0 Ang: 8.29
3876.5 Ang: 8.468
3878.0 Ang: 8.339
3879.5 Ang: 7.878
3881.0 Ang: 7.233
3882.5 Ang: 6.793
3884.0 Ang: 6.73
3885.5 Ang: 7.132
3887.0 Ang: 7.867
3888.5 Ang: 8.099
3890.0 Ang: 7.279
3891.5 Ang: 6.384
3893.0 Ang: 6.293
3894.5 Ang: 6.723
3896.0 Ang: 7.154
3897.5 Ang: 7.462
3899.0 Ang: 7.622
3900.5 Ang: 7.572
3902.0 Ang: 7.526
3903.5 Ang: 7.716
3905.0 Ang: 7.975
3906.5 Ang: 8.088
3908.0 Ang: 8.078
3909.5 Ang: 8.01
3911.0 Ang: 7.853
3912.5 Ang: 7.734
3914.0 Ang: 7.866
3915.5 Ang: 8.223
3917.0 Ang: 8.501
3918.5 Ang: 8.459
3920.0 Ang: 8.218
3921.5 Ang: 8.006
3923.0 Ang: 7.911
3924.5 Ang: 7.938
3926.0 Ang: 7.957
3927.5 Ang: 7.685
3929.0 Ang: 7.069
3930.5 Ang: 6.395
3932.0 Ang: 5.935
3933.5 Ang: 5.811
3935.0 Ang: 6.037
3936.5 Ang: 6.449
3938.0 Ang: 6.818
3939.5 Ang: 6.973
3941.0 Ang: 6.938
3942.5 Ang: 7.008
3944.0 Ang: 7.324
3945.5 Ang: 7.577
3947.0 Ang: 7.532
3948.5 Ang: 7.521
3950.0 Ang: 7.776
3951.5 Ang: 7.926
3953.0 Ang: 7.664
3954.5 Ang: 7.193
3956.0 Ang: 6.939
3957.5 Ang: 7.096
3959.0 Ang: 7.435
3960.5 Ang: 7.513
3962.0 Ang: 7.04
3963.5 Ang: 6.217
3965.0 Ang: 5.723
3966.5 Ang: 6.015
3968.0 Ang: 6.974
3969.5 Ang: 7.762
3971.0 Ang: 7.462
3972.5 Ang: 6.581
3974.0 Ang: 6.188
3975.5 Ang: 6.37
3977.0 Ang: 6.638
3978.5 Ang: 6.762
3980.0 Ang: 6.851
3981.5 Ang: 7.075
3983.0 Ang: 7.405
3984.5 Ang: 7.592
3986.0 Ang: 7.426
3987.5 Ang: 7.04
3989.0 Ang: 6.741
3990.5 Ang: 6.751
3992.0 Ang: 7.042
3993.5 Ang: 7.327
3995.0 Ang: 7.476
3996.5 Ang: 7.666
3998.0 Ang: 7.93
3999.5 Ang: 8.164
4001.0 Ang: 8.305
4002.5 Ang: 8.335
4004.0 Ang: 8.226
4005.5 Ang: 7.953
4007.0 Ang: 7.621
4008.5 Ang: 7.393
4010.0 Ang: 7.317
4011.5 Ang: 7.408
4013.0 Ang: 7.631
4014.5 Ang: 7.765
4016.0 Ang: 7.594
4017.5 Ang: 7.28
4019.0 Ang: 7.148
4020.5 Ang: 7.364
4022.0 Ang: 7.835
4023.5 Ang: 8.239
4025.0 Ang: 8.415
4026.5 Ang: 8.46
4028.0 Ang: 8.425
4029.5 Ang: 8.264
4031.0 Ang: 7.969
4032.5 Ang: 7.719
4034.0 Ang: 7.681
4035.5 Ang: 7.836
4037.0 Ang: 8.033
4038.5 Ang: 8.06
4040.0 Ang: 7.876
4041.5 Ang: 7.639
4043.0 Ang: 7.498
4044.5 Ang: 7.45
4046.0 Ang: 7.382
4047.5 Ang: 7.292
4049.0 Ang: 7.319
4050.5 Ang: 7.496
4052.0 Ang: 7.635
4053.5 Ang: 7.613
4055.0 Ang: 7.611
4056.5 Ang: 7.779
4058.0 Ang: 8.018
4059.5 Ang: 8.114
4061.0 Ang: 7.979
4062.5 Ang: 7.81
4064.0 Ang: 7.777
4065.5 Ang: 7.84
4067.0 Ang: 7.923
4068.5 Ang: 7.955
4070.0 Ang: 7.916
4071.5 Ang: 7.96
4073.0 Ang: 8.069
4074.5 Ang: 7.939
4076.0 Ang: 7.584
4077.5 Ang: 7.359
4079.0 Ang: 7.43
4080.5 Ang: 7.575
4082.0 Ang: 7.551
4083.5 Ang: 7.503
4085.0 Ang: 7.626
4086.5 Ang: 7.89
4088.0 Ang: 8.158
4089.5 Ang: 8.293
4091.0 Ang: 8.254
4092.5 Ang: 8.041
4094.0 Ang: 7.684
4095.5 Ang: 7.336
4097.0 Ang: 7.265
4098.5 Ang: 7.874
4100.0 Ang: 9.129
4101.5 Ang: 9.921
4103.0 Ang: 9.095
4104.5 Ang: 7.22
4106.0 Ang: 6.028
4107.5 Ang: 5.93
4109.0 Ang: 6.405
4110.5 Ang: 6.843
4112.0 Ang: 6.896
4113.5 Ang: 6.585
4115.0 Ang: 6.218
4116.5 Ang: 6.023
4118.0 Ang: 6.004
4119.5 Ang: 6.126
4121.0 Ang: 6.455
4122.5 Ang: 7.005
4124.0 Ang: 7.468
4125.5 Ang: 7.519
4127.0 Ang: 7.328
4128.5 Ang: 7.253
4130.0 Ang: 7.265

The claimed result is 1.10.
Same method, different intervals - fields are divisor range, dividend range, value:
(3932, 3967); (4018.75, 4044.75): 1.18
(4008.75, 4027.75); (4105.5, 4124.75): 0.88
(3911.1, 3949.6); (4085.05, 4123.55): 1.08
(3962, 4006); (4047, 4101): 1.14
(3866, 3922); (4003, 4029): 1.05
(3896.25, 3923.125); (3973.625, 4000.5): 0.94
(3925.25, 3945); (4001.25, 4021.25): 1.16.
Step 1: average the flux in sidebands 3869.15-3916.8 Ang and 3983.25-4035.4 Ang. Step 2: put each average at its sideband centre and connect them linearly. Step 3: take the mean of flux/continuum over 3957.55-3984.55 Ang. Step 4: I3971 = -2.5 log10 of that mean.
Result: 0.13 mag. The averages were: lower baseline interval 7.73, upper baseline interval 7.69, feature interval 6.85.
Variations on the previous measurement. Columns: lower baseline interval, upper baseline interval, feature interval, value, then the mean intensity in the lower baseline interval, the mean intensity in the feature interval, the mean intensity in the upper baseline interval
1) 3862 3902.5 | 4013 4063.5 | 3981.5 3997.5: 0.08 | 7.88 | 7.25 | 7.77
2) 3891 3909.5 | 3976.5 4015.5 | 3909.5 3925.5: -0.09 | 7.42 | 8.07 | 7.46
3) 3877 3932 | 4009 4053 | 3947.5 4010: 0.06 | 7.59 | 7.25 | 7.72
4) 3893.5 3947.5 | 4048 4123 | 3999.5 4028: -0.05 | 7.44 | 7.82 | 7.52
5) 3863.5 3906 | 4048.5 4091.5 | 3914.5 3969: 0.09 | 7.86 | 7.22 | 7.79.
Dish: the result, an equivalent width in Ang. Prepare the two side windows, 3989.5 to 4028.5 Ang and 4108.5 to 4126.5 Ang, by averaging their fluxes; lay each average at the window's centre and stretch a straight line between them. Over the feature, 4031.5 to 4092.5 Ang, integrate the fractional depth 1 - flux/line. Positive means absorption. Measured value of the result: -4.9 Ang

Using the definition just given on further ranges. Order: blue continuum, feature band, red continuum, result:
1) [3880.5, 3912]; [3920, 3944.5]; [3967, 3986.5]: 0.60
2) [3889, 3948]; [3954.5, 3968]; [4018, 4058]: 1.33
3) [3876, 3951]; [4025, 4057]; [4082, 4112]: -0.71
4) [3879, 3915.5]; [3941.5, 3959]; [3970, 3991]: -0.69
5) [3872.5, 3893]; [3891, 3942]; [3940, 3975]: -0.37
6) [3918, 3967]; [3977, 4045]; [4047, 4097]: -1.42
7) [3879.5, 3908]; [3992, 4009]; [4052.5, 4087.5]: -0.49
